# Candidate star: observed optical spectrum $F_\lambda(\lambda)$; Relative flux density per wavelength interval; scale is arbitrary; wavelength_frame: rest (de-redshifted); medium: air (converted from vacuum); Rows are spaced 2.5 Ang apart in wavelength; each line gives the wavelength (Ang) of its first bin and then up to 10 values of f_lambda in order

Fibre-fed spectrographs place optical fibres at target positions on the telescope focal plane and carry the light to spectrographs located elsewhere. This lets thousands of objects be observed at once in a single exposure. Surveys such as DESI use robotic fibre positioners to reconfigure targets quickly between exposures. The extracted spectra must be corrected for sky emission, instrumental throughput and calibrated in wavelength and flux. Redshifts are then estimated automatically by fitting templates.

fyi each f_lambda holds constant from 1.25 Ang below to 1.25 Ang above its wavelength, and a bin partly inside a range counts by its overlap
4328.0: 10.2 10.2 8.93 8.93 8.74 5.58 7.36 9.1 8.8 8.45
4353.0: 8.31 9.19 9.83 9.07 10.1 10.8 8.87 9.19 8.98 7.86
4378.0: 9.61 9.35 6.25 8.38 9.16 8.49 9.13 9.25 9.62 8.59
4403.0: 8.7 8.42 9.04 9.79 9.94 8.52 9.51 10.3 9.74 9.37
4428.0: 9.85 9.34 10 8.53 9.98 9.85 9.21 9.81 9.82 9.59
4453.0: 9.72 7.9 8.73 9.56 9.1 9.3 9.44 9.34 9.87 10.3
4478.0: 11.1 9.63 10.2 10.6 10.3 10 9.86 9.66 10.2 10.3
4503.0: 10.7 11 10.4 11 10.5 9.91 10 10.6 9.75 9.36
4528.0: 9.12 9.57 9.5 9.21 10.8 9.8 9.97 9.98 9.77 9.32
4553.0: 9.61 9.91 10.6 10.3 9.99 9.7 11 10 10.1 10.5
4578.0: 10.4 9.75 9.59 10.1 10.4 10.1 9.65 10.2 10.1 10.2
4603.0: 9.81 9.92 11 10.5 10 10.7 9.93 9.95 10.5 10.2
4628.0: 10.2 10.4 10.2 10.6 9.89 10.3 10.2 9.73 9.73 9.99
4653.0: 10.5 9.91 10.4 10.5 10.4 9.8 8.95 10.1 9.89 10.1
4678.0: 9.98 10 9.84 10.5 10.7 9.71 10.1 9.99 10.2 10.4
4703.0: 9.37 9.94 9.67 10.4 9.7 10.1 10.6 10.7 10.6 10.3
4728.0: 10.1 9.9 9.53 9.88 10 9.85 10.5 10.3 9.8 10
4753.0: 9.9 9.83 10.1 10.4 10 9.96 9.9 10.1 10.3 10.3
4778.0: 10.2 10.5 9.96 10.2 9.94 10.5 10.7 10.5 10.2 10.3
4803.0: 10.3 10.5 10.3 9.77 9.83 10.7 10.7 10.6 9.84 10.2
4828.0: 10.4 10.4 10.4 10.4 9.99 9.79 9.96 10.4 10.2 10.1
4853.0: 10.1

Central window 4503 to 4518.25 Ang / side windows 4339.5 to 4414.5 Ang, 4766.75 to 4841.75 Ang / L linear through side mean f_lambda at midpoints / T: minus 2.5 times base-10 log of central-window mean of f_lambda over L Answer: -0.135 mag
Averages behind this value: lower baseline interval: 8.85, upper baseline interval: 10.3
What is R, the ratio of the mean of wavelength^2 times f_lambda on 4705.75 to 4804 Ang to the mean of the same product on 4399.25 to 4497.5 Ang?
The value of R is 1.21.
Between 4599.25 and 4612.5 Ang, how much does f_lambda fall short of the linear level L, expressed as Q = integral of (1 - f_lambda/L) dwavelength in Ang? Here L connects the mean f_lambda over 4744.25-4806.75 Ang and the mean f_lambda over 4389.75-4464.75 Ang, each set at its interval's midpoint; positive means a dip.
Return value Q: -0.7 Ang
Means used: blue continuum 9.32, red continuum 10.2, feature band 10.3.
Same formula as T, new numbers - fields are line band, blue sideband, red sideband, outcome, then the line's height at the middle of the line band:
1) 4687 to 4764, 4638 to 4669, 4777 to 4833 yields 0.01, 10.2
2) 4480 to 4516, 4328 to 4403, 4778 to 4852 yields -0.12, 9.27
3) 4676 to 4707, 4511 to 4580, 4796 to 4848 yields 0.01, 10.1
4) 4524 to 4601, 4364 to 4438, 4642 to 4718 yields -0.03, 9.66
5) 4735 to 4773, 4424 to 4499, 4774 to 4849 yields 0.01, 10.2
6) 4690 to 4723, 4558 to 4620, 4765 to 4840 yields 0.01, 10.2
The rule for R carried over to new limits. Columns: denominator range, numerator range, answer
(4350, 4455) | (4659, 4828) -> 1.28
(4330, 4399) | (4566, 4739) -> 1.30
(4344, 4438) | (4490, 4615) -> 1.19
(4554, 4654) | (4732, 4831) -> 1.08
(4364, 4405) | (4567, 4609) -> 1.25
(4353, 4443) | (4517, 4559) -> 1.13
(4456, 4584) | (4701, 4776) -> 1.11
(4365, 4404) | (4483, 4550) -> 1.21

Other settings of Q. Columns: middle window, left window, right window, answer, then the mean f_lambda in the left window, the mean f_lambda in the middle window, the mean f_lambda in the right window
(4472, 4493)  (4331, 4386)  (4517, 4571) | -1.58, 8.74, 10.2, 9.9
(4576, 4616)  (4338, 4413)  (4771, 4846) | -2.47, 8.82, 10.1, 10.3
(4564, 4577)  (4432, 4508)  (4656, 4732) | -0.43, 9.8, 10.3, 10.1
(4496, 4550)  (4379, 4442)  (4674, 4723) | -2.93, 9.17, 10.1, 10.1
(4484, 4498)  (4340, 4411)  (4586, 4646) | -0.90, 8.83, 10.1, 10.2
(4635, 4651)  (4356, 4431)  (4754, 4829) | -0.34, 9.17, 10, 10.2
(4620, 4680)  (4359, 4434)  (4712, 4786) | -1.52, 9.17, 10.1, 10.1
